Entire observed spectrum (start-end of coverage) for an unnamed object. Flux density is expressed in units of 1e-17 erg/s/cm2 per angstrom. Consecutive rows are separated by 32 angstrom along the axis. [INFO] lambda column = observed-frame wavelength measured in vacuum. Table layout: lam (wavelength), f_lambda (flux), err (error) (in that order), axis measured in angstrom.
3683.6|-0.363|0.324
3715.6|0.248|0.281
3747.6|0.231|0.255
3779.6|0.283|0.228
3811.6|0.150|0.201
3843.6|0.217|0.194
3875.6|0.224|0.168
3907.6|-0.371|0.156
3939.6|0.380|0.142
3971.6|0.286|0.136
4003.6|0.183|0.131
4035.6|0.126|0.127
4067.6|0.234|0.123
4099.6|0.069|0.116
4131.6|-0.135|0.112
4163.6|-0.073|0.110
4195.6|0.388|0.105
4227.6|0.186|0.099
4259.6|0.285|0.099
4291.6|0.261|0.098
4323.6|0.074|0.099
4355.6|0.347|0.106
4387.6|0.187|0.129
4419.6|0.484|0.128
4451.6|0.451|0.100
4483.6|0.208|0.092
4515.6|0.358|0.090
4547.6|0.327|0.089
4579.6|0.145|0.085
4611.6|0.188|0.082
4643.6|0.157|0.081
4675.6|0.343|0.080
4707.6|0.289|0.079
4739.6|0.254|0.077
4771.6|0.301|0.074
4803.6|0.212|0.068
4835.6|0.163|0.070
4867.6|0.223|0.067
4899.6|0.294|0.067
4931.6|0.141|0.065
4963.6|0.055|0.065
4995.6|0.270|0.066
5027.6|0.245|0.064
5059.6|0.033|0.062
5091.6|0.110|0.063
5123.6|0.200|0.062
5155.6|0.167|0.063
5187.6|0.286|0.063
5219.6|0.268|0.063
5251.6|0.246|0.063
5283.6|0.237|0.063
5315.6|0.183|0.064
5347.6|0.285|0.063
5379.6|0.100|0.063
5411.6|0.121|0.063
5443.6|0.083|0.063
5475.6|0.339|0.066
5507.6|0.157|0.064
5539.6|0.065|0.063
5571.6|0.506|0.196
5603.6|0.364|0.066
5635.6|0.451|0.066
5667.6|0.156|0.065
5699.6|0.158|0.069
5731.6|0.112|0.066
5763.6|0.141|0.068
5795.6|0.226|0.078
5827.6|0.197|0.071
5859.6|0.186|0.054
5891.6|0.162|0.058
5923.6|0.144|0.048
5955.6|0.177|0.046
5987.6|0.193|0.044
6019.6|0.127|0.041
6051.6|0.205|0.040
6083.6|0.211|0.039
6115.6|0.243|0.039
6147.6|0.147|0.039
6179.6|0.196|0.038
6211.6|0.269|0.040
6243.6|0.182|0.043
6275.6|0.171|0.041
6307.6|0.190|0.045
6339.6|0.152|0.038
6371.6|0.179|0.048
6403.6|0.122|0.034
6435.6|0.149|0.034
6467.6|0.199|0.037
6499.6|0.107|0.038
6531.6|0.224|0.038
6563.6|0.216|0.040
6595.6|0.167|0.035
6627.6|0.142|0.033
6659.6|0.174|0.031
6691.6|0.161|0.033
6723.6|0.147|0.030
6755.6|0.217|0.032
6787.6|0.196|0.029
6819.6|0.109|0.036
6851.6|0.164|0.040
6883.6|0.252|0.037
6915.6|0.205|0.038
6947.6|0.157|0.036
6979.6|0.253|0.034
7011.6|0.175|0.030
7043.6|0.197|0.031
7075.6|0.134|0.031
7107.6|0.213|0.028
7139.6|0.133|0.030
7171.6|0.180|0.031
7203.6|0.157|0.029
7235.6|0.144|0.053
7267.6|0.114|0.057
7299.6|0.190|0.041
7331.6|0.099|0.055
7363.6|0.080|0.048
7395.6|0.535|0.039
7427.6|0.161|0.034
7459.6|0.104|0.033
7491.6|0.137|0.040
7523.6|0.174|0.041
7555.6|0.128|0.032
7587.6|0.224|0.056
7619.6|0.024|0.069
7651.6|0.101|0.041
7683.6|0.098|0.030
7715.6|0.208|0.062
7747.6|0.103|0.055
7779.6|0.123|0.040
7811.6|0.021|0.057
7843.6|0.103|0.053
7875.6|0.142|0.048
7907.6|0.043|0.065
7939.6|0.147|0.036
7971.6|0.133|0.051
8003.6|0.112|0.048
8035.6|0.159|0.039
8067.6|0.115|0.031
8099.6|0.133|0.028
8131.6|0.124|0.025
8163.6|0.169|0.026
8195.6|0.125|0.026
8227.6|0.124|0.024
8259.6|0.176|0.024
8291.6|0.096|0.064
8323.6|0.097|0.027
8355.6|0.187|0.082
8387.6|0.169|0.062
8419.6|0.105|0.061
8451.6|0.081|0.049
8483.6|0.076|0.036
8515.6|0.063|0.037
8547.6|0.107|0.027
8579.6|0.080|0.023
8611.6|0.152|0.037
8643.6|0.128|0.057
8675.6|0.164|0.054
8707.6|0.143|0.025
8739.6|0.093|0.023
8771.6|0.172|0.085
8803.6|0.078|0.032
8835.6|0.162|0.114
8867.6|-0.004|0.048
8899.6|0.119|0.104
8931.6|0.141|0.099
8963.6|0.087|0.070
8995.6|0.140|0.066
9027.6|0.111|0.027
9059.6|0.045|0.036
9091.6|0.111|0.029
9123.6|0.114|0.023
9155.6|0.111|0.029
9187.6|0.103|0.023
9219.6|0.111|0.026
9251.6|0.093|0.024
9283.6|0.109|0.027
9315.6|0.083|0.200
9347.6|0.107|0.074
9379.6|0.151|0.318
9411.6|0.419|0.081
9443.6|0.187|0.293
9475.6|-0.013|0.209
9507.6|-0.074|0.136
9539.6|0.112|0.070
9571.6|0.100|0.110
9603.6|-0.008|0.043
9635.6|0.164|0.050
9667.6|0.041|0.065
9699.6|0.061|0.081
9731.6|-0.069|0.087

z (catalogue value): 0.13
